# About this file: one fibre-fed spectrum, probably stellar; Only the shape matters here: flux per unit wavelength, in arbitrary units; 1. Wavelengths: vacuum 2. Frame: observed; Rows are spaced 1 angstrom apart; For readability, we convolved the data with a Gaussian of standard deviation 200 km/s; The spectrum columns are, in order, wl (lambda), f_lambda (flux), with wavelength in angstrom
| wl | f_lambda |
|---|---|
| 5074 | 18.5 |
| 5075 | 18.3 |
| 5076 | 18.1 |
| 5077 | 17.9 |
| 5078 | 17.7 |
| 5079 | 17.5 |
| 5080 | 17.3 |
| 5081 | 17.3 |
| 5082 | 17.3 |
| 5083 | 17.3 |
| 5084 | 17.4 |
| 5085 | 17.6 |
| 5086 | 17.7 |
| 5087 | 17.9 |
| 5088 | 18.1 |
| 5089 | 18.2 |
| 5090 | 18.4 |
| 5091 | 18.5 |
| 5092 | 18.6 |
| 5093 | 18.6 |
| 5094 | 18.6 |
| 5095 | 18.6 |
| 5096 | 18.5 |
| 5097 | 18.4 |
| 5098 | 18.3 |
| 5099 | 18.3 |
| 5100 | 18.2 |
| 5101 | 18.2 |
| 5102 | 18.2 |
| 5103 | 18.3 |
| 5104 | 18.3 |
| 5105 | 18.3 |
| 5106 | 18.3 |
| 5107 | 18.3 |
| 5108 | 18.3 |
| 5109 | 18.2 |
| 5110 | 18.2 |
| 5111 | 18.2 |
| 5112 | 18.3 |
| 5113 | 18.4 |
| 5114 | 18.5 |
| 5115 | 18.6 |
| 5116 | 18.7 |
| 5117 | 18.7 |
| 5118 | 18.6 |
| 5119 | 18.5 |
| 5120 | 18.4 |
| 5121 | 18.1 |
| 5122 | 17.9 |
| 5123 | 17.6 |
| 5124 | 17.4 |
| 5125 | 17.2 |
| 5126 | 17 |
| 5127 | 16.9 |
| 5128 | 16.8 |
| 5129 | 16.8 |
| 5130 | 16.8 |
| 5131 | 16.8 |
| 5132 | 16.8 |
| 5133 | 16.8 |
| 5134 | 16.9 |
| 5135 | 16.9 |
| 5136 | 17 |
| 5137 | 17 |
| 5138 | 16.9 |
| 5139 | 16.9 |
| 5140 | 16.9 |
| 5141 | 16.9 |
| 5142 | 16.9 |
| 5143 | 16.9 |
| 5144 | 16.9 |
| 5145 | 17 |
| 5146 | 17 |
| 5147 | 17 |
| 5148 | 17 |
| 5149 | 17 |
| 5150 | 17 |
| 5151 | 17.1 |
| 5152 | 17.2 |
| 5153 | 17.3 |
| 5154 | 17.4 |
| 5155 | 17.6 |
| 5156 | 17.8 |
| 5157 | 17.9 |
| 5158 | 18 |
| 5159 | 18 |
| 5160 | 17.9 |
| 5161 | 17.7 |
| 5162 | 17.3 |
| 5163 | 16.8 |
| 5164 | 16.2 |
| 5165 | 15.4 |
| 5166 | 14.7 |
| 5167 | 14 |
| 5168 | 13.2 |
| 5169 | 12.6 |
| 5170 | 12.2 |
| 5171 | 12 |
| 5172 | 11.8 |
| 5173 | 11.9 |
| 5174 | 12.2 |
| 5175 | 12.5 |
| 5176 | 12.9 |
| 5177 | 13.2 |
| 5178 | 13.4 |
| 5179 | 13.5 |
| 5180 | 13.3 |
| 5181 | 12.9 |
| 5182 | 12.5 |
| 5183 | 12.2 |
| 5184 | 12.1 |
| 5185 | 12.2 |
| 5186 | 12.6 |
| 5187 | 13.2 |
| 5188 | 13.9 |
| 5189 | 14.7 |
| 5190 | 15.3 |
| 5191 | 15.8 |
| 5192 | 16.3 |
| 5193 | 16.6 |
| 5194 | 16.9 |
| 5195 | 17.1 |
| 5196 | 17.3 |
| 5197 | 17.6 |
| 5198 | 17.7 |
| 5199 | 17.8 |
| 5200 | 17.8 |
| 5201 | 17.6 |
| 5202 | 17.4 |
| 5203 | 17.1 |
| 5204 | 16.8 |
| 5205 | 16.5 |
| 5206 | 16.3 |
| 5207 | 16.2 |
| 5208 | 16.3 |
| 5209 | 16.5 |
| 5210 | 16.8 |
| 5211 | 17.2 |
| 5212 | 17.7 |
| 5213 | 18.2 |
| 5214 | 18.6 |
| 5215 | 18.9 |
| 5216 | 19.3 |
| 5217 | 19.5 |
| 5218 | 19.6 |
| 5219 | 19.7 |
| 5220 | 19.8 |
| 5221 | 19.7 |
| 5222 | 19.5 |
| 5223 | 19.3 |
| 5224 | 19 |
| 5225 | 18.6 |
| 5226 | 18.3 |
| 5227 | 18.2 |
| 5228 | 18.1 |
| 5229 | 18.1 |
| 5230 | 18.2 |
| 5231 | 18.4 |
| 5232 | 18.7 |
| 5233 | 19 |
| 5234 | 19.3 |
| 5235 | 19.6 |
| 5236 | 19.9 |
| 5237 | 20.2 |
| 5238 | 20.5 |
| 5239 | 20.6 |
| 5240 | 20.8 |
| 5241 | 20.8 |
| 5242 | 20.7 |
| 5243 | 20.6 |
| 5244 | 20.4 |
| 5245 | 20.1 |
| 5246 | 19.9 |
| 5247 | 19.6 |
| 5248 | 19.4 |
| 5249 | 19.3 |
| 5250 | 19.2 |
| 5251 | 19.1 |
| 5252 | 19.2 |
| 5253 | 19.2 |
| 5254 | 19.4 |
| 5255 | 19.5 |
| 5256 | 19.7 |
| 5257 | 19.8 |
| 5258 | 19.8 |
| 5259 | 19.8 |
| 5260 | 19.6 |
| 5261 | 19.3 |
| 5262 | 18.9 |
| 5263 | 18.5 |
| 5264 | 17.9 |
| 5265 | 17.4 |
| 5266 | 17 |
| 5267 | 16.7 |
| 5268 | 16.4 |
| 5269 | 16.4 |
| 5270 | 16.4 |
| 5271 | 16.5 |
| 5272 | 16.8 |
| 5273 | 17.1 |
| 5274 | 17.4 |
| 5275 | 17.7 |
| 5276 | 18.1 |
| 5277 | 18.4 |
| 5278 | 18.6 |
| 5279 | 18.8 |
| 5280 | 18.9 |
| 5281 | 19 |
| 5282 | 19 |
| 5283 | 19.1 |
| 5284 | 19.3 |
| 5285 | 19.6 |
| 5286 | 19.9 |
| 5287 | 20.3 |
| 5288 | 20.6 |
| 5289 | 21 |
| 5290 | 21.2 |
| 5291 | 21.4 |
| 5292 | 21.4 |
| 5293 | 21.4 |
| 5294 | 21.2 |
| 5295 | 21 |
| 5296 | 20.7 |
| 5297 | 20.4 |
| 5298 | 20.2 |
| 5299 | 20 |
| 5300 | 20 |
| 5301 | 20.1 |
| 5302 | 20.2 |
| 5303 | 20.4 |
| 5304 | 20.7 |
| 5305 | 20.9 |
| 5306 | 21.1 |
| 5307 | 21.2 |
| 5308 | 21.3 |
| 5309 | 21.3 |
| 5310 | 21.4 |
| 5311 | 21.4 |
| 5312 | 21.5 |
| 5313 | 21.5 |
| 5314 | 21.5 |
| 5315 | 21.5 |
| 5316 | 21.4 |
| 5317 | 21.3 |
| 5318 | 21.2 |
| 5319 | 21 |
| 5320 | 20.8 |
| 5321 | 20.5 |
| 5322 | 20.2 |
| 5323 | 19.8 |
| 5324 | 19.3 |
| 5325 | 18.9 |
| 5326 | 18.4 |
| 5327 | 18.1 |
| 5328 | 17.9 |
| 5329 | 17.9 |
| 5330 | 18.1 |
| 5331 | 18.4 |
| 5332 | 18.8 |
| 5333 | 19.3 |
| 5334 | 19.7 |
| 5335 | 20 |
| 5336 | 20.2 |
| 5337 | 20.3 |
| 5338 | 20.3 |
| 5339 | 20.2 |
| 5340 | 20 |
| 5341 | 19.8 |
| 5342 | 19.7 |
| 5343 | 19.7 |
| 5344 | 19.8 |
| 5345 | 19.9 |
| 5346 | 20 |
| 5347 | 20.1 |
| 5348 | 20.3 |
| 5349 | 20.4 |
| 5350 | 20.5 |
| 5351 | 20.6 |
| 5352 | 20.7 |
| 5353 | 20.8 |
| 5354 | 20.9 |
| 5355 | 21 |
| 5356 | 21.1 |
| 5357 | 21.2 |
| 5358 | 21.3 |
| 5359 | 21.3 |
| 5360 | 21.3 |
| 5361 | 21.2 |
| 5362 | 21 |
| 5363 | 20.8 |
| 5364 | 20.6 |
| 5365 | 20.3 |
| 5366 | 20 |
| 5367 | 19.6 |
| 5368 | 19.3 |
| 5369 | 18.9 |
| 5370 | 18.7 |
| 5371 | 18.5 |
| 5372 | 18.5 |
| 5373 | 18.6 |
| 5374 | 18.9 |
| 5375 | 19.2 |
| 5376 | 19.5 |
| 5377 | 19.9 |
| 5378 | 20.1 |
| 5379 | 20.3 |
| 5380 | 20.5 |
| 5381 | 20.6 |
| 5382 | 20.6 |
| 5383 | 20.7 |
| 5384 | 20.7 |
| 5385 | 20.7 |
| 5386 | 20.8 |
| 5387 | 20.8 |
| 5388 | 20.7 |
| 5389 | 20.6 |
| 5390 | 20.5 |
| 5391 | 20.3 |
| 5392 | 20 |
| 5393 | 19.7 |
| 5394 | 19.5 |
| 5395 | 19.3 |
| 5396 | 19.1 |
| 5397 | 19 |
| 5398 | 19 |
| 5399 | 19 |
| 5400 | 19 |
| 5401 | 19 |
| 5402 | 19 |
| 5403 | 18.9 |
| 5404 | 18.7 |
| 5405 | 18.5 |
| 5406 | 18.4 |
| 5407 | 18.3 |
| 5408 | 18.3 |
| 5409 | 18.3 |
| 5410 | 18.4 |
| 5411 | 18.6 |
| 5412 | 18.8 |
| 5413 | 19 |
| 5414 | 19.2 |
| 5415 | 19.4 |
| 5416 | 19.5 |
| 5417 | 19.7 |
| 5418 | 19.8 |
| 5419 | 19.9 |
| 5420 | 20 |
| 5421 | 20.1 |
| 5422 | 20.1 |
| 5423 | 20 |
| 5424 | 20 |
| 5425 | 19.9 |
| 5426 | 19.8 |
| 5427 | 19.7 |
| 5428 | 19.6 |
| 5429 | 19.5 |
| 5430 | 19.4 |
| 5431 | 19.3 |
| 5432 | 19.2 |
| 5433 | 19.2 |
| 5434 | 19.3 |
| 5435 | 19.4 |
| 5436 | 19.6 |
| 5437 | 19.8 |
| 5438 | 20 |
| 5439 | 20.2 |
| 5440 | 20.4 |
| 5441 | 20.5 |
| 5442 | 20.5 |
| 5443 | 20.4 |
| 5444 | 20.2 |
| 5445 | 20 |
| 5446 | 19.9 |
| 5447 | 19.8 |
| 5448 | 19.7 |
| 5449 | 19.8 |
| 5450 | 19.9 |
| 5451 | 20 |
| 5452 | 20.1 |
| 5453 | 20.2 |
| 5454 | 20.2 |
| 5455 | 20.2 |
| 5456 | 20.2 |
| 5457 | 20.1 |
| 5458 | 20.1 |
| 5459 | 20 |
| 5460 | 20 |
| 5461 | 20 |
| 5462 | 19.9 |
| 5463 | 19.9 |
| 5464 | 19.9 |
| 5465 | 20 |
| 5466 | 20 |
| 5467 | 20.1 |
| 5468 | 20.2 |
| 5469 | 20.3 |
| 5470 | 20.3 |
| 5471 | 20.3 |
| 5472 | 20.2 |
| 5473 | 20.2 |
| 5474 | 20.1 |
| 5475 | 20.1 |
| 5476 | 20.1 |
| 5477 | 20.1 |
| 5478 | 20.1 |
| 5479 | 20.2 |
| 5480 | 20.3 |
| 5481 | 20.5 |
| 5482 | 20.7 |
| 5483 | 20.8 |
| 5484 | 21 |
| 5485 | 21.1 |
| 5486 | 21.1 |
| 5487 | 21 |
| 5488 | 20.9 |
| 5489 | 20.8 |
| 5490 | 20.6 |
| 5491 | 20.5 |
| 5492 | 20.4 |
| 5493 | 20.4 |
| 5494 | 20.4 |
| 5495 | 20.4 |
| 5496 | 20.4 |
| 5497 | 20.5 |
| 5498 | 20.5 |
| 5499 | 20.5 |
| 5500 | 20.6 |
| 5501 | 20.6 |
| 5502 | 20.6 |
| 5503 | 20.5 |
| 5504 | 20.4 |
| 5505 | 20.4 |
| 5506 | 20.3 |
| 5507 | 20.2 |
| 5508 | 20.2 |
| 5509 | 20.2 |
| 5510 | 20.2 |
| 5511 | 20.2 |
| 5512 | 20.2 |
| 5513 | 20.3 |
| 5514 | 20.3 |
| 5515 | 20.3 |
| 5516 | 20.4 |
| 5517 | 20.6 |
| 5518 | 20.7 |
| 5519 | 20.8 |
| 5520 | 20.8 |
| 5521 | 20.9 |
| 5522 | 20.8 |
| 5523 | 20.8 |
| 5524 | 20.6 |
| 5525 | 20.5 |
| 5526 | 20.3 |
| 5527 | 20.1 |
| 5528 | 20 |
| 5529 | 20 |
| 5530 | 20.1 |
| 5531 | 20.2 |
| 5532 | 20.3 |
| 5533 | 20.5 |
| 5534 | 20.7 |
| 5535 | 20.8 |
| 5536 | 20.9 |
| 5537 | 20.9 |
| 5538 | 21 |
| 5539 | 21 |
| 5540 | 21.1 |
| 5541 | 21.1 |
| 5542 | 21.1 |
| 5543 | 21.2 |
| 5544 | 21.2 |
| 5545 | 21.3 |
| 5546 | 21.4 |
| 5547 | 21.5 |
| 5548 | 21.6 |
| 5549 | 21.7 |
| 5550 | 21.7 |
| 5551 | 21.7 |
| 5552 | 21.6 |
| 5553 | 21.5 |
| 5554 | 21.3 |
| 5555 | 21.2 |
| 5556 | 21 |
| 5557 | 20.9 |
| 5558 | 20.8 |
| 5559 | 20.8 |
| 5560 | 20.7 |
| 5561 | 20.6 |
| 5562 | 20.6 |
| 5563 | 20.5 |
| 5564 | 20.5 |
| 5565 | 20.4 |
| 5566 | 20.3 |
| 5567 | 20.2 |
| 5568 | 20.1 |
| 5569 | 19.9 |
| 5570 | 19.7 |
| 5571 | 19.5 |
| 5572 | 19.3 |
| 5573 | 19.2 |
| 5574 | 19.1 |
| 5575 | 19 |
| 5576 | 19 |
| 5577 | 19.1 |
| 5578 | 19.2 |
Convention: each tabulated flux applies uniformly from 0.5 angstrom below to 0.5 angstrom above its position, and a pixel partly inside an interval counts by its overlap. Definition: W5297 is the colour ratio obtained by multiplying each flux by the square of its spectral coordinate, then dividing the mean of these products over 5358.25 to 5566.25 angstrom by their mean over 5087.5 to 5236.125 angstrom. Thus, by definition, 1.33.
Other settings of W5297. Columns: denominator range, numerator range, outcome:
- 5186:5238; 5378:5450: 1.20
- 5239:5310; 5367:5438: 1.05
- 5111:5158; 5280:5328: 1.25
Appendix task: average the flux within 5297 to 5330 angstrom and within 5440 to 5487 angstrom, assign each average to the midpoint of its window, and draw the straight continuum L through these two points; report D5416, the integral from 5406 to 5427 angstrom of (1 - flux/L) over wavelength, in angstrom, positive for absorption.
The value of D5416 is 1.0 angstrom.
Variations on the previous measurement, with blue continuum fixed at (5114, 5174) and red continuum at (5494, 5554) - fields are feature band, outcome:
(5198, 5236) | -1.7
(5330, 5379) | -2.9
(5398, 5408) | 0.3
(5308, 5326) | -2.2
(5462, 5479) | 0.0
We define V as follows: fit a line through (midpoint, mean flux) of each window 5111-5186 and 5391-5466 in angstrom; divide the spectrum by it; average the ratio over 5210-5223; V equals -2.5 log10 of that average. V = -0.12 mag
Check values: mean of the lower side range 16.1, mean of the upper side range 19.6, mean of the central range 18.9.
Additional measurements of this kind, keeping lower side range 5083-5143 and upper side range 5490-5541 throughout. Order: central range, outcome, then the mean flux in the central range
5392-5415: 0.05 mag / 18.9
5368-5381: 0.01 mag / 19.3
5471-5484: 0.00 mag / 20.3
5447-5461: 0.00 mag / 20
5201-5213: 0.10 mag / 16.9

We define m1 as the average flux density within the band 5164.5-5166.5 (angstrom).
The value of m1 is 15.1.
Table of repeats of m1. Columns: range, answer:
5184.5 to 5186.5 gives 12.4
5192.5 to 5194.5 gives 16.8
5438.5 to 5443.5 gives 20.4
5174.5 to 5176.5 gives 12.7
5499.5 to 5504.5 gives 20.5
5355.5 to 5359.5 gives 21.2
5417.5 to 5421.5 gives 20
